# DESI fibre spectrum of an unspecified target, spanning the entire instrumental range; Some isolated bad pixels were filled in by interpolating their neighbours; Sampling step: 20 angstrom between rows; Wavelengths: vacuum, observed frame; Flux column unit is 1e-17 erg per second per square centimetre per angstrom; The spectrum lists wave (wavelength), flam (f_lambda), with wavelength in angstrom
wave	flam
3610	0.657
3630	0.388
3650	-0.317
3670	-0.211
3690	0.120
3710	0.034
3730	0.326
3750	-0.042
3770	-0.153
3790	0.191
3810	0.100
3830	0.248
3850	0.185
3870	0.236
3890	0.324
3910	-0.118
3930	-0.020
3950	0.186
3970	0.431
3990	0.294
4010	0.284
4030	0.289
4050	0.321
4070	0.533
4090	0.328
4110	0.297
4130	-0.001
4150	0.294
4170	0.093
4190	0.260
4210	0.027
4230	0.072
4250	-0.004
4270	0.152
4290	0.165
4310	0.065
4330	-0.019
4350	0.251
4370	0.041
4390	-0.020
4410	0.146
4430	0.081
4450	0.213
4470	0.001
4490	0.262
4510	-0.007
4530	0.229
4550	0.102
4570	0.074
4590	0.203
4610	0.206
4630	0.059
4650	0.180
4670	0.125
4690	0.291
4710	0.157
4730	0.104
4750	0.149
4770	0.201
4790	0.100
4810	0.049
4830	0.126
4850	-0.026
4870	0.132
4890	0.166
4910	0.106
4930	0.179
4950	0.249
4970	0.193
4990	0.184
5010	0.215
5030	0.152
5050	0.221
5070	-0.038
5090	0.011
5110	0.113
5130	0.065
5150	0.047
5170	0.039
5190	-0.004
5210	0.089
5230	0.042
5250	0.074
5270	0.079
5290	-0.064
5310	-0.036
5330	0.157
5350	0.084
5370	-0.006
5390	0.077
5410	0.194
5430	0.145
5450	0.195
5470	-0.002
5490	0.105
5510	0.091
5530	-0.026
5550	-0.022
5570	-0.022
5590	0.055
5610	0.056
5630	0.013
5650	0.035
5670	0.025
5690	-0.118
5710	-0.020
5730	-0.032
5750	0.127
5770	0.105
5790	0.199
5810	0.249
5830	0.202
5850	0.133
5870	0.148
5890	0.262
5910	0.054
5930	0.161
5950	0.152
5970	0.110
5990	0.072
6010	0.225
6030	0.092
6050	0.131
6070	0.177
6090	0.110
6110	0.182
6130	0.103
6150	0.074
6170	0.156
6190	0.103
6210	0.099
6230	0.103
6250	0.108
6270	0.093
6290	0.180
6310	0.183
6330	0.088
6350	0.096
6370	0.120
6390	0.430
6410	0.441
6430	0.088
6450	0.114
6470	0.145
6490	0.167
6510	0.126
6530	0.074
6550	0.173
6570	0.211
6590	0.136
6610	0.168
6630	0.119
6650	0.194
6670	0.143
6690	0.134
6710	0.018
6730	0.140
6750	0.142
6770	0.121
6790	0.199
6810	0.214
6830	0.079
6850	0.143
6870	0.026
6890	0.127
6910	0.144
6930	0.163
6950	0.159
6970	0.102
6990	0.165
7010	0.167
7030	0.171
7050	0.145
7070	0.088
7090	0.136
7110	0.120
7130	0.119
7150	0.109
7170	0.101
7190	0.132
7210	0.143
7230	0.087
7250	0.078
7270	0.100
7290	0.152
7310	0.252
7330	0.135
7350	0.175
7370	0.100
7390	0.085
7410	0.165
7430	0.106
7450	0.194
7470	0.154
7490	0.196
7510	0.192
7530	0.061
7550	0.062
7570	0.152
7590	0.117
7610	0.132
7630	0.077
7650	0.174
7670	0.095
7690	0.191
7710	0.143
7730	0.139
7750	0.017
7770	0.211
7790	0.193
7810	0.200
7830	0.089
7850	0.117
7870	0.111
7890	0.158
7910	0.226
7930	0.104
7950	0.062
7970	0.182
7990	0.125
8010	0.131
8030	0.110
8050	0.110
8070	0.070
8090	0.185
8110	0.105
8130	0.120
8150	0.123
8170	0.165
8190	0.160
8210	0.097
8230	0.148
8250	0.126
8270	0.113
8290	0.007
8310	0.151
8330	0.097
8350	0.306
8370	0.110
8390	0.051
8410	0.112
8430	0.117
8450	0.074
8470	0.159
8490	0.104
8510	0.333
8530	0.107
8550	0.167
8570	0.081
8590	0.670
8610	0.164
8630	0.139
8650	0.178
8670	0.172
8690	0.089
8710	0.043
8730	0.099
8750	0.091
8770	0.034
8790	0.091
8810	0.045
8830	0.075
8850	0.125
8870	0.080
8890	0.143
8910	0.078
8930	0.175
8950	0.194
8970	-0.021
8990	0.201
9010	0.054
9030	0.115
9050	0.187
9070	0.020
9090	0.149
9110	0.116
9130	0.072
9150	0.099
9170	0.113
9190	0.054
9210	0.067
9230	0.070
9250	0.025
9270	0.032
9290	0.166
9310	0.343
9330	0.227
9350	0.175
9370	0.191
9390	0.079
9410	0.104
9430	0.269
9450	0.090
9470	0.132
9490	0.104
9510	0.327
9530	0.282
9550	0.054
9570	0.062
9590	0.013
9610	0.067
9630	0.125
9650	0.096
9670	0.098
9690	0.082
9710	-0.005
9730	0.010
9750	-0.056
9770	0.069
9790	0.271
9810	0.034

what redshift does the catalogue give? 0.716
